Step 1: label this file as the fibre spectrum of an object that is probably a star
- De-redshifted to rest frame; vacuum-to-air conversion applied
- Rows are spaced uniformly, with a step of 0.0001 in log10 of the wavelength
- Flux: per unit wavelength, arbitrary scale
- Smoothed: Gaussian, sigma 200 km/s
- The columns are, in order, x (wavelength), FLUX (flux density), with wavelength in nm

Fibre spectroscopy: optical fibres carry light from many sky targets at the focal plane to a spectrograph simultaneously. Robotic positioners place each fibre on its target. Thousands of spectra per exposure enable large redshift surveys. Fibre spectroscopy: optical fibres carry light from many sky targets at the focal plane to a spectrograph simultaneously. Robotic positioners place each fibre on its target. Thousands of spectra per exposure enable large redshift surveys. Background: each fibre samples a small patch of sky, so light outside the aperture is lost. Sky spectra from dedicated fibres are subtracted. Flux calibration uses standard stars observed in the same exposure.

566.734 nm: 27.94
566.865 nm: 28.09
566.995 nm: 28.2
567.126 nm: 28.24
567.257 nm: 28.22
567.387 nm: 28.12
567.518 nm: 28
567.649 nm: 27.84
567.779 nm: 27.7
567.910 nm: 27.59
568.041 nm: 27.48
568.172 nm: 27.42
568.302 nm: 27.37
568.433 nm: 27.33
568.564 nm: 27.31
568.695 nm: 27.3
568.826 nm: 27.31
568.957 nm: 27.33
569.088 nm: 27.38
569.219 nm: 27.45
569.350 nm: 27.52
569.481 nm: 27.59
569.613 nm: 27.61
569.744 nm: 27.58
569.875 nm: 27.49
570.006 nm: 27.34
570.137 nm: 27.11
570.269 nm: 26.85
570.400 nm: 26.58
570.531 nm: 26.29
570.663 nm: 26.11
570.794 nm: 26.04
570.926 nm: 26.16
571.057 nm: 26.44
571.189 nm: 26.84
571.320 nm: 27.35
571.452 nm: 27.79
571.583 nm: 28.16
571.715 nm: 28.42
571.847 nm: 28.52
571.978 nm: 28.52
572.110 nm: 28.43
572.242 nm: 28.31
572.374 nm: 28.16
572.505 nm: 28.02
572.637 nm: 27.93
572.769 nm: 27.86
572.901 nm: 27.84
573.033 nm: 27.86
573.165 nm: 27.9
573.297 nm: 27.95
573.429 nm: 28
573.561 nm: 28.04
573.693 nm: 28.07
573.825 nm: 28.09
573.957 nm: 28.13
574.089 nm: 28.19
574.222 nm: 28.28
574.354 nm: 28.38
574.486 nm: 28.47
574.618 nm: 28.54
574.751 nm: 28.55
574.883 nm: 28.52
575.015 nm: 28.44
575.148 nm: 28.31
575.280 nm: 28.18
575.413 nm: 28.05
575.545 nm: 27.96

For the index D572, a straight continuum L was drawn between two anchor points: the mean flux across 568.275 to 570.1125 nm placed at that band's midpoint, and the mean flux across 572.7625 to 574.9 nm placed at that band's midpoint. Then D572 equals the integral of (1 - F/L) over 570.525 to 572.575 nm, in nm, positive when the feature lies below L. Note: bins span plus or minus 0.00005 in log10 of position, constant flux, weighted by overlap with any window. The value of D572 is 0.02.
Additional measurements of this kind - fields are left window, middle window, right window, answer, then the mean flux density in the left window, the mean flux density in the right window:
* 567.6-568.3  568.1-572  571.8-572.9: 0.087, 27.6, 28.2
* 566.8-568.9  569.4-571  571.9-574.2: 0.057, 27.7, 28.1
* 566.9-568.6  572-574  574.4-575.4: 0.014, 27.8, 28.4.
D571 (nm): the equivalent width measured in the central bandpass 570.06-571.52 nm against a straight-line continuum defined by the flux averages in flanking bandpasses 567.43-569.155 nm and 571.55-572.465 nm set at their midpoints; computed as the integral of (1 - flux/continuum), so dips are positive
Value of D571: 0.07 nm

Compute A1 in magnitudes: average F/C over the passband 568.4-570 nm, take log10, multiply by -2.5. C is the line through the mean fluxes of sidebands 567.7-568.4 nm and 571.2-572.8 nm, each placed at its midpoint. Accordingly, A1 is 0.011 mag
